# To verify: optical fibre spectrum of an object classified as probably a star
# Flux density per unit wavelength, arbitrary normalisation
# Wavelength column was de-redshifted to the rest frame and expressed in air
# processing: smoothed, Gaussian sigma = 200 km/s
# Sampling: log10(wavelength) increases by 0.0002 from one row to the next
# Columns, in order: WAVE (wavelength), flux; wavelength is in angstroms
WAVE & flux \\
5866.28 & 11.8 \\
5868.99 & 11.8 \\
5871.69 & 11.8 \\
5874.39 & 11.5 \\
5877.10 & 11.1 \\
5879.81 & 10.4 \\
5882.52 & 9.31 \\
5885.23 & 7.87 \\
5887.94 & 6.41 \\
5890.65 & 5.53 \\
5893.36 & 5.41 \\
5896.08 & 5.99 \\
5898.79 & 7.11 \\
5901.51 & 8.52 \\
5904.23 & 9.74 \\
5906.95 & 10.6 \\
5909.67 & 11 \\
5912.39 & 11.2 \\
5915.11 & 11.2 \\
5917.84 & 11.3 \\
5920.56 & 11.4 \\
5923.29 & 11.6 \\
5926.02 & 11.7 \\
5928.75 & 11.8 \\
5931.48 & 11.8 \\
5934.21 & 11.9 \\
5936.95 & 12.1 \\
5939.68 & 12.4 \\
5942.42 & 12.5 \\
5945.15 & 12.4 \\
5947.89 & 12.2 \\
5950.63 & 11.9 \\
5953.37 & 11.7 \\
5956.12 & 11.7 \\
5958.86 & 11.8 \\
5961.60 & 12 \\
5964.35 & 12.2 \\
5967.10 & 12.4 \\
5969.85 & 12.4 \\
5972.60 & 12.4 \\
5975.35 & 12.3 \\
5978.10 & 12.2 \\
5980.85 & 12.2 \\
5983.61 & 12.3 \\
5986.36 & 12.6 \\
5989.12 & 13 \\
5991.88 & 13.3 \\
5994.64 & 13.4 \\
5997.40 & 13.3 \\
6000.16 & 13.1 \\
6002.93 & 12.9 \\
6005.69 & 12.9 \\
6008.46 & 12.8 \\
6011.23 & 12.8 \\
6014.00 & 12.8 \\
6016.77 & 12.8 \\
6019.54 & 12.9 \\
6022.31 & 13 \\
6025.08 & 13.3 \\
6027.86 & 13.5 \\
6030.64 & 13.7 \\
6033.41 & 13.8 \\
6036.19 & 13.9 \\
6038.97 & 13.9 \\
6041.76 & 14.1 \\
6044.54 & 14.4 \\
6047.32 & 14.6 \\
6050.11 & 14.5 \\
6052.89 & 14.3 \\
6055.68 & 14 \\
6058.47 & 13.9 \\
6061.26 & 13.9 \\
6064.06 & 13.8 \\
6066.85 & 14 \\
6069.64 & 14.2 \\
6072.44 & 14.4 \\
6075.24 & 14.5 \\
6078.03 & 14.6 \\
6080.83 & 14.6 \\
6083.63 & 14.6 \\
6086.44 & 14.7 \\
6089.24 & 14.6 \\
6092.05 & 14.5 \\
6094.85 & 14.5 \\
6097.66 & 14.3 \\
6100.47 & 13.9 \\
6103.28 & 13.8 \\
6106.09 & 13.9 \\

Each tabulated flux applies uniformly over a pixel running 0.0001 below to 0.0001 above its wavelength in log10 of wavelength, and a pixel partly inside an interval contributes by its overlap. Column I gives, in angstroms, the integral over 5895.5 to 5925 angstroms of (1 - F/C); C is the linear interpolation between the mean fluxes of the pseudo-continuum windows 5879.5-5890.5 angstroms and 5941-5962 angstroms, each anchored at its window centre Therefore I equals -1.6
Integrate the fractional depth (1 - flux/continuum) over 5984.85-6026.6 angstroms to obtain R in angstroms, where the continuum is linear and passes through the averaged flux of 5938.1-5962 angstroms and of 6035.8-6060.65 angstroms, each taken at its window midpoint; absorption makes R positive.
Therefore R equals 0.85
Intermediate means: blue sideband 12.1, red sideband 14.2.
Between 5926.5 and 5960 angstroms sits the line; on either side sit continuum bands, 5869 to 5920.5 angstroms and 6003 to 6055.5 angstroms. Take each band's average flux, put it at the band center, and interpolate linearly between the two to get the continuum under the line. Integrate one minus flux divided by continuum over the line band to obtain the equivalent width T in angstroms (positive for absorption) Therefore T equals -3.6 angstroms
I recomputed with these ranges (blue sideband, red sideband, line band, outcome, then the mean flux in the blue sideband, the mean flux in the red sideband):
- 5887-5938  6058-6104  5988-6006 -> -1.6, 9.82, 14.3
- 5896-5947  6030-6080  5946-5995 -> -0.6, 11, 14.2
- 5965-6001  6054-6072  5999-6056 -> -0.5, 12.7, 14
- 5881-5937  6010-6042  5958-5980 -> -1.3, 9.64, 13.4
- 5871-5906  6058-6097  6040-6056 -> -1.1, 8.47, 14.4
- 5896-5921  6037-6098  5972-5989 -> -0.7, 9.95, 14.3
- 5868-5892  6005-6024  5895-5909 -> 2.1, 9.49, 12.9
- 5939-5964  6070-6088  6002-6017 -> 0.4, 12.1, 14.5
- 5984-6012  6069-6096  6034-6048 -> -0.4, 13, 14.5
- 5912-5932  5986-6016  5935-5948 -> -0.5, 11.5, 13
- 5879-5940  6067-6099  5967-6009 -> -2.9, 9.8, 14.5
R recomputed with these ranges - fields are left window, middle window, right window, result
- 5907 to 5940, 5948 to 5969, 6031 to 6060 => 0.5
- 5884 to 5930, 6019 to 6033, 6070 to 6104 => -0.7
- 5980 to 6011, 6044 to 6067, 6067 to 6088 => -0.2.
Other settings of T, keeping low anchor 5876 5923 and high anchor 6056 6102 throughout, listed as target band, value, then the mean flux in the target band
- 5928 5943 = -2.8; 12.1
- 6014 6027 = -0.4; 13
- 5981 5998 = -1.7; 12.9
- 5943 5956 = -1.8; 12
